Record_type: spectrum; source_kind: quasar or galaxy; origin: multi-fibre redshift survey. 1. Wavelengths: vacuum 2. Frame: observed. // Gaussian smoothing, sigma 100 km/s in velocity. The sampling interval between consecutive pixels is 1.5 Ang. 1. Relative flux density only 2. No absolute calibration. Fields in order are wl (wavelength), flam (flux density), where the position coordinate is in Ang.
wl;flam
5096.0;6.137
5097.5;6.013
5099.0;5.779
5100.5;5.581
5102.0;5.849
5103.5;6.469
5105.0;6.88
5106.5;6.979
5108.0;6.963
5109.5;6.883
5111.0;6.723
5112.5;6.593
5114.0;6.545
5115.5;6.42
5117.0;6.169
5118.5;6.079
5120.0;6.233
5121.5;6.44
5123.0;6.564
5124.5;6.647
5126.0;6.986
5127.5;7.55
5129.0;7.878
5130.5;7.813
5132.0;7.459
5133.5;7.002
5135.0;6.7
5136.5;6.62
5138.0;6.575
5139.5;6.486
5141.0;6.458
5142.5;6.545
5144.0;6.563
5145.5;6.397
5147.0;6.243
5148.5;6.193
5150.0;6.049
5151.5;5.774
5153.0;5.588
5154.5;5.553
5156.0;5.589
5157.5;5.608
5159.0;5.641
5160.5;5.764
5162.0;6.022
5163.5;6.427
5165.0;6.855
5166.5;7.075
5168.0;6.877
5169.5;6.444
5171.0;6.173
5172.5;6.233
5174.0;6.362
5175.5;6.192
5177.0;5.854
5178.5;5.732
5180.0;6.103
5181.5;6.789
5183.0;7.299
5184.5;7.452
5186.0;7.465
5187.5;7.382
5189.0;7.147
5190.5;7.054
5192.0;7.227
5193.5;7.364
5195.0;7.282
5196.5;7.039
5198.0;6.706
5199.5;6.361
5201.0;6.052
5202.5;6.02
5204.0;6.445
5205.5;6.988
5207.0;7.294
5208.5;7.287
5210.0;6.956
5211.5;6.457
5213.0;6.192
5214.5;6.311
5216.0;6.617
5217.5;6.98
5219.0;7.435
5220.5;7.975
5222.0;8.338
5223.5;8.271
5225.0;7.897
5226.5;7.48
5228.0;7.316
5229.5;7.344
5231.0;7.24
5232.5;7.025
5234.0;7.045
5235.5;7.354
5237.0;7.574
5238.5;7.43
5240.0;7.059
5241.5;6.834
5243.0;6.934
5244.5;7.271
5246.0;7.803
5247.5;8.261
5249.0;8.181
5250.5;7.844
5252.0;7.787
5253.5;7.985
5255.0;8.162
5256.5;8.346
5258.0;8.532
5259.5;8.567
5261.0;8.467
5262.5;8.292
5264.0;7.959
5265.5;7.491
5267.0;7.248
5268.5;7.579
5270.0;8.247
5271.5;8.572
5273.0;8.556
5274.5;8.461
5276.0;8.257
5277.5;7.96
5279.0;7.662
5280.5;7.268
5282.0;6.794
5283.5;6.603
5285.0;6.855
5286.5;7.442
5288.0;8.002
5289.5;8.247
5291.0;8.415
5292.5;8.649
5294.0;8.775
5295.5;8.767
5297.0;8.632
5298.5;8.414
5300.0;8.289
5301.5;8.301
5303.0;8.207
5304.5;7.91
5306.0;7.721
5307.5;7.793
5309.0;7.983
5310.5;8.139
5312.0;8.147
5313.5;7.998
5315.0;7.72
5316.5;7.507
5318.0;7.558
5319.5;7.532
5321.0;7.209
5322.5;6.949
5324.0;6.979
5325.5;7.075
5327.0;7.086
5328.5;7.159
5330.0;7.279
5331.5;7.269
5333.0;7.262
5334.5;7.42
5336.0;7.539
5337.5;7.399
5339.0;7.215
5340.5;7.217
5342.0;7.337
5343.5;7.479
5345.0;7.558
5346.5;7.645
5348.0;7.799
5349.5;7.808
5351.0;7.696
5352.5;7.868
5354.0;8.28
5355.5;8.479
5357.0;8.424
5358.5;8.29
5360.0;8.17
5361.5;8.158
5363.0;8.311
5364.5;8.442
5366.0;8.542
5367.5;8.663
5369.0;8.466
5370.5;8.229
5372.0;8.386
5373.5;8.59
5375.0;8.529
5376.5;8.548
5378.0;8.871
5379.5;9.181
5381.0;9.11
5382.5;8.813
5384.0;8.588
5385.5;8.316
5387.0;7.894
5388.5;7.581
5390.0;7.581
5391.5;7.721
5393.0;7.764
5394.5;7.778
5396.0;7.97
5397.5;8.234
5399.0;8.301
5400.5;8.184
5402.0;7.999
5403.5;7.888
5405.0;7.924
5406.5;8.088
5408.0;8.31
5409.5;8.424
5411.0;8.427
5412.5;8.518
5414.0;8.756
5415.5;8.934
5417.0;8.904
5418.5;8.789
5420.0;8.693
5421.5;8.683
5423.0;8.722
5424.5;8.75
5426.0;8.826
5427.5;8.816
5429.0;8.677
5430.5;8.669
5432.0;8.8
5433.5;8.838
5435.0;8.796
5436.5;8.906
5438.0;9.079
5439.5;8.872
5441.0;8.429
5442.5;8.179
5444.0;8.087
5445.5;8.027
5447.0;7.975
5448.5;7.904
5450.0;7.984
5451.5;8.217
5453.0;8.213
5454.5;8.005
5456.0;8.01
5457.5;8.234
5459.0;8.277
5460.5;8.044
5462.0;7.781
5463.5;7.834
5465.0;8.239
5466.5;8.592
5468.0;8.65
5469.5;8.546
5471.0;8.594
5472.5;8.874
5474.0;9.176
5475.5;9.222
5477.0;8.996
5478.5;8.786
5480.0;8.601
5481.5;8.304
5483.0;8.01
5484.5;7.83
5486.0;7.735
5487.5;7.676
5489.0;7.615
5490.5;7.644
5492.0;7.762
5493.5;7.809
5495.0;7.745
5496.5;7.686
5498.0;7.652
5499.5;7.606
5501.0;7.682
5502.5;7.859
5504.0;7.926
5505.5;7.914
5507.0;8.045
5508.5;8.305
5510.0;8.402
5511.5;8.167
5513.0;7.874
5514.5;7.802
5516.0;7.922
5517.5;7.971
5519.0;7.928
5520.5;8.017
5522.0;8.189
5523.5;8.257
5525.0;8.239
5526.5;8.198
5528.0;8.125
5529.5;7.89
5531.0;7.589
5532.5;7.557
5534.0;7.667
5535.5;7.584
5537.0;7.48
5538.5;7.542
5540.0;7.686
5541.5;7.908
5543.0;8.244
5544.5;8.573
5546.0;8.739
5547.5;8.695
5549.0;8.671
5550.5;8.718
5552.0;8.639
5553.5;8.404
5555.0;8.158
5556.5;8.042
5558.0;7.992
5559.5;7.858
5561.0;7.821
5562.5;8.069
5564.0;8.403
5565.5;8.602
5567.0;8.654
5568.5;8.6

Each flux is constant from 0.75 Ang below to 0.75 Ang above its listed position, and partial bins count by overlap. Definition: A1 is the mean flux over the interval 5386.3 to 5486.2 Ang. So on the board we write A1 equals 8.37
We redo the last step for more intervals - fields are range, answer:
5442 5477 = 8.31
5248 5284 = 7.96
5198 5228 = 7.02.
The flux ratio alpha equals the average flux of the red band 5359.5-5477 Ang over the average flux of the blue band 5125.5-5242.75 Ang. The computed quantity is 1.24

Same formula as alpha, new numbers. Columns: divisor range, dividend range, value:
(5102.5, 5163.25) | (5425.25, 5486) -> 1.30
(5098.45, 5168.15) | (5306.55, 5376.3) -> 1.21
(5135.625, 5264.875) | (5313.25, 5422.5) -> 1.15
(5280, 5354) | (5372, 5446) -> 1.10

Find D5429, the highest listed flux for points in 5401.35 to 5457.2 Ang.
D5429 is 9.079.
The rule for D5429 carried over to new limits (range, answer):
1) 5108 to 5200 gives 7.878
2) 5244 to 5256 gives 8.261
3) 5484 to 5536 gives 8.402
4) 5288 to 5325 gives 8.775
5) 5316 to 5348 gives 7.799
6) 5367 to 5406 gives 9.181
